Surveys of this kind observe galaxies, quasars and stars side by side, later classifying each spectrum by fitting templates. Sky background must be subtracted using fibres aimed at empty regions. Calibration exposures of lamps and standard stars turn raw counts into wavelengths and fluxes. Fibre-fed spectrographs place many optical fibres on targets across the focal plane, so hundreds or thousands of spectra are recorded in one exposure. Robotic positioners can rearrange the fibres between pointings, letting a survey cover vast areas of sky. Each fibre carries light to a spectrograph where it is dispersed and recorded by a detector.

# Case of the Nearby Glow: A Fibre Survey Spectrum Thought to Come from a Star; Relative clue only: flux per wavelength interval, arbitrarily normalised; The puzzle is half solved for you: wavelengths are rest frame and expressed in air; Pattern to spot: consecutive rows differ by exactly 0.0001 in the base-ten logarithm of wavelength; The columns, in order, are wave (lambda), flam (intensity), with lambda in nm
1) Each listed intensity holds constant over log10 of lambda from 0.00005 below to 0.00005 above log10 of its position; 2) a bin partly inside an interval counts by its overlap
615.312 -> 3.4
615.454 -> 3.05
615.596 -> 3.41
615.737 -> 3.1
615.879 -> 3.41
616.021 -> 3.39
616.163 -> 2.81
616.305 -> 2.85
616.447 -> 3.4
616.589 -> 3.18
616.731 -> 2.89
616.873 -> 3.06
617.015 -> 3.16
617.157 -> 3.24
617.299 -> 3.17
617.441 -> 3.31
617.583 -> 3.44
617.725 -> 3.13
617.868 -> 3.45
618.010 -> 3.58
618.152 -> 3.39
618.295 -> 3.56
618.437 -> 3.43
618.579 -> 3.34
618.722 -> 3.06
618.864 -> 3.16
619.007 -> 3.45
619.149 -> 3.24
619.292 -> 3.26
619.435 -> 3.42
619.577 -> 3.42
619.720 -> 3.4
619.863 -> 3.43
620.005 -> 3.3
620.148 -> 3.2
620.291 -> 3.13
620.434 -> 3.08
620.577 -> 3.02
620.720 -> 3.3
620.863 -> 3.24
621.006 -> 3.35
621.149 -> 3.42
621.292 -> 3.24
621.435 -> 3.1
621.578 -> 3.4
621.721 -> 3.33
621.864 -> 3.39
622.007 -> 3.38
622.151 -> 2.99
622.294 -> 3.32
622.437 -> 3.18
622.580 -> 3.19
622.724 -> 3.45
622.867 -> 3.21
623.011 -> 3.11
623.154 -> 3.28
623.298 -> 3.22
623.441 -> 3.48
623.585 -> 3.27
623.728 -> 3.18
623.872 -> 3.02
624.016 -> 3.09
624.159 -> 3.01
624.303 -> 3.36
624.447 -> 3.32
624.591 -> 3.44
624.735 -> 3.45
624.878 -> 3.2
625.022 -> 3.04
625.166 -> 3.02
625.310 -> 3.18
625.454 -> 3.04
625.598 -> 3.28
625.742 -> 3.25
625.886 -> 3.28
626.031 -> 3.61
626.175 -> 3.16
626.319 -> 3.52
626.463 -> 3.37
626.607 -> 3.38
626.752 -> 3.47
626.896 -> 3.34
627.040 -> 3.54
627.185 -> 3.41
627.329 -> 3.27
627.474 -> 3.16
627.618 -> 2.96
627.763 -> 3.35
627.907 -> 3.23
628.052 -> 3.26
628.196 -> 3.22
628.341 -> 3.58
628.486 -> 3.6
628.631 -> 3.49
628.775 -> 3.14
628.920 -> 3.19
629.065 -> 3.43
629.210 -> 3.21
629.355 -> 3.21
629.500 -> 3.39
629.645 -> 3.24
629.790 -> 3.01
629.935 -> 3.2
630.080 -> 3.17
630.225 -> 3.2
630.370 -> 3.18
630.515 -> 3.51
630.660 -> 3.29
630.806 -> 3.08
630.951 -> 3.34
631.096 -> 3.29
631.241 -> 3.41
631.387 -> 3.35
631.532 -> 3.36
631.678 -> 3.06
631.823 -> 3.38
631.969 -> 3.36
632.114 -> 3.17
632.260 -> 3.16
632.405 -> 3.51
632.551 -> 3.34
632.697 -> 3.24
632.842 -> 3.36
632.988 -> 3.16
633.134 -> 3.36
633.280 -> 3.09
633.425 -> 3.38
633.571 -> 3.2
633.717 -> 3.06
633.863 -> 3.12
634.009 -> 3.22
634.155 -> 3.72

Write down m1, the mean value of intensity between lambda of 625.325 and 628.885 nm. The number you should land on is 3.33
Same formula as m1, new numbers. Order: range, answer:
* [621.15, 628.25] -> 3.27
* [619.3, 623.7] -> 3.27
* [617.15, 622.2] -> 3.3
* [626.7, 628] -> 3.3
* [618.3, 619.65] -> 3.32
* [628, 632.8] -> 3.29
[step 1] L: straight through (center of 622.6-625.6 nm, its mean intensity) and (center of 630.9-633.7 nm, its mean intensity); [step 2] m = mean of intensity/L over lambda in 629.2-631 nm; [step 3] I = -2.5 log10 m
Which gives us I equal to 0.01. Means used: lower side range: 3.22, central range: 3.23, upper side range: 3.29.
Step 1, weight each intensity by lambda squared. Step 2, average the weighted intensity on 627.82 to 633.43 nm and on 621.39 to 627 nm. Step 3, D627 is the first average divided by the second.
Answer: 1.03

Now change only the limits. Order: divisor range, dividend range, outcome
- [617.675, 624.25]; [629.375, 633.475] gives 1.03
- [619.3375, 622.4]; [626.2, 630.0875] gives 1.03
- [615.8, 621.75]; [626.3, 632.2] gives 1.04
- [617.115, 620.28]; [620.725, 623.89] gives 0.99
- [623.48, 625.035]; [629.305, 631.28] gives 1.03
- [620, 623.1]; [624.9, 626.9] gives 1.03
